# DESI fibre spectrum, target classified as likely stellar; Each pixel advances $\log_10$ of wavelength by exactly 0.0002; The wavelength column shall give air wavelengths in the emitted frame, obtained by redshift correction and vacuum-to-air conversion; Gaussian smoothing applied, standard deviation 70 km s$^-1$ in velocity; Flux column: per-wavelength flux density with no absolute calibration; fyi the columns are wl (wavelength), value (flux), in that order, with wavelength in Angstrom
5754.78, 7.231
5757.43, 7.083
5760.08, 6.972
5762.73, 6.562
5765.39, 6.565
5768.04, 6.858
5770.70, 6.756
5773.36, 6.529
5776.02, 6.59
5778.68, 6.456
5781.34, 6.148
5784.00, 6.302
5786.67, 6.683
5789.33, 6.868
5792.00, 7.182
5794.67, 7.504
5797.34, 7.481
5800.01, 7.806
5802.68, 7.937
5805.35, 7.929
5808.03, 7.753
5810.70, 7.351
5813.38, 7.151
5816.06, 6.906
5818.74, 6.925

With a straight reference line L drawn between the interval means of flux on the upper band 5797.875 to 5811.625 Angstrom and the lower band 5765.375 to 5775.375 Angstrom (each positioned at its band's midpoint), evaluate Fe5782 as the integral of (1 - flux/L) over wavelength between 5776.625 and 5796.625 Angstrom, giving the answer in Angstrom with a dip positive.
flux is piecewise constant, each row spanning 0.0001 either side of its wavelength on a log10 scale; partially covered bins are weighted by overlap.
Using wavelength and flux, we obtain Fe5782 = 1.2 Angstrom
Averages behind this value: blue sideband 6.69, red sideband 7.75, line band 6.75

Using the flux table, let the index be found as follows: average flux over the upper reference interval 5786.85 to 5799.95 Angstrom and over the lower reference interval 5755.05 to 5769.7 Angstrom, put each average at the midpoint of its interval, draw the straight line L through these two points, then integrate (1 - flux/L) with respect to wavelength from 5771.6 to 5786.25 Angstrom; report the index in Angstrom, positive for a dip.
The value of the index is 1.31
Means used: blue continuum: 6.84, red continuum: 7.26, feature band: 6.43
